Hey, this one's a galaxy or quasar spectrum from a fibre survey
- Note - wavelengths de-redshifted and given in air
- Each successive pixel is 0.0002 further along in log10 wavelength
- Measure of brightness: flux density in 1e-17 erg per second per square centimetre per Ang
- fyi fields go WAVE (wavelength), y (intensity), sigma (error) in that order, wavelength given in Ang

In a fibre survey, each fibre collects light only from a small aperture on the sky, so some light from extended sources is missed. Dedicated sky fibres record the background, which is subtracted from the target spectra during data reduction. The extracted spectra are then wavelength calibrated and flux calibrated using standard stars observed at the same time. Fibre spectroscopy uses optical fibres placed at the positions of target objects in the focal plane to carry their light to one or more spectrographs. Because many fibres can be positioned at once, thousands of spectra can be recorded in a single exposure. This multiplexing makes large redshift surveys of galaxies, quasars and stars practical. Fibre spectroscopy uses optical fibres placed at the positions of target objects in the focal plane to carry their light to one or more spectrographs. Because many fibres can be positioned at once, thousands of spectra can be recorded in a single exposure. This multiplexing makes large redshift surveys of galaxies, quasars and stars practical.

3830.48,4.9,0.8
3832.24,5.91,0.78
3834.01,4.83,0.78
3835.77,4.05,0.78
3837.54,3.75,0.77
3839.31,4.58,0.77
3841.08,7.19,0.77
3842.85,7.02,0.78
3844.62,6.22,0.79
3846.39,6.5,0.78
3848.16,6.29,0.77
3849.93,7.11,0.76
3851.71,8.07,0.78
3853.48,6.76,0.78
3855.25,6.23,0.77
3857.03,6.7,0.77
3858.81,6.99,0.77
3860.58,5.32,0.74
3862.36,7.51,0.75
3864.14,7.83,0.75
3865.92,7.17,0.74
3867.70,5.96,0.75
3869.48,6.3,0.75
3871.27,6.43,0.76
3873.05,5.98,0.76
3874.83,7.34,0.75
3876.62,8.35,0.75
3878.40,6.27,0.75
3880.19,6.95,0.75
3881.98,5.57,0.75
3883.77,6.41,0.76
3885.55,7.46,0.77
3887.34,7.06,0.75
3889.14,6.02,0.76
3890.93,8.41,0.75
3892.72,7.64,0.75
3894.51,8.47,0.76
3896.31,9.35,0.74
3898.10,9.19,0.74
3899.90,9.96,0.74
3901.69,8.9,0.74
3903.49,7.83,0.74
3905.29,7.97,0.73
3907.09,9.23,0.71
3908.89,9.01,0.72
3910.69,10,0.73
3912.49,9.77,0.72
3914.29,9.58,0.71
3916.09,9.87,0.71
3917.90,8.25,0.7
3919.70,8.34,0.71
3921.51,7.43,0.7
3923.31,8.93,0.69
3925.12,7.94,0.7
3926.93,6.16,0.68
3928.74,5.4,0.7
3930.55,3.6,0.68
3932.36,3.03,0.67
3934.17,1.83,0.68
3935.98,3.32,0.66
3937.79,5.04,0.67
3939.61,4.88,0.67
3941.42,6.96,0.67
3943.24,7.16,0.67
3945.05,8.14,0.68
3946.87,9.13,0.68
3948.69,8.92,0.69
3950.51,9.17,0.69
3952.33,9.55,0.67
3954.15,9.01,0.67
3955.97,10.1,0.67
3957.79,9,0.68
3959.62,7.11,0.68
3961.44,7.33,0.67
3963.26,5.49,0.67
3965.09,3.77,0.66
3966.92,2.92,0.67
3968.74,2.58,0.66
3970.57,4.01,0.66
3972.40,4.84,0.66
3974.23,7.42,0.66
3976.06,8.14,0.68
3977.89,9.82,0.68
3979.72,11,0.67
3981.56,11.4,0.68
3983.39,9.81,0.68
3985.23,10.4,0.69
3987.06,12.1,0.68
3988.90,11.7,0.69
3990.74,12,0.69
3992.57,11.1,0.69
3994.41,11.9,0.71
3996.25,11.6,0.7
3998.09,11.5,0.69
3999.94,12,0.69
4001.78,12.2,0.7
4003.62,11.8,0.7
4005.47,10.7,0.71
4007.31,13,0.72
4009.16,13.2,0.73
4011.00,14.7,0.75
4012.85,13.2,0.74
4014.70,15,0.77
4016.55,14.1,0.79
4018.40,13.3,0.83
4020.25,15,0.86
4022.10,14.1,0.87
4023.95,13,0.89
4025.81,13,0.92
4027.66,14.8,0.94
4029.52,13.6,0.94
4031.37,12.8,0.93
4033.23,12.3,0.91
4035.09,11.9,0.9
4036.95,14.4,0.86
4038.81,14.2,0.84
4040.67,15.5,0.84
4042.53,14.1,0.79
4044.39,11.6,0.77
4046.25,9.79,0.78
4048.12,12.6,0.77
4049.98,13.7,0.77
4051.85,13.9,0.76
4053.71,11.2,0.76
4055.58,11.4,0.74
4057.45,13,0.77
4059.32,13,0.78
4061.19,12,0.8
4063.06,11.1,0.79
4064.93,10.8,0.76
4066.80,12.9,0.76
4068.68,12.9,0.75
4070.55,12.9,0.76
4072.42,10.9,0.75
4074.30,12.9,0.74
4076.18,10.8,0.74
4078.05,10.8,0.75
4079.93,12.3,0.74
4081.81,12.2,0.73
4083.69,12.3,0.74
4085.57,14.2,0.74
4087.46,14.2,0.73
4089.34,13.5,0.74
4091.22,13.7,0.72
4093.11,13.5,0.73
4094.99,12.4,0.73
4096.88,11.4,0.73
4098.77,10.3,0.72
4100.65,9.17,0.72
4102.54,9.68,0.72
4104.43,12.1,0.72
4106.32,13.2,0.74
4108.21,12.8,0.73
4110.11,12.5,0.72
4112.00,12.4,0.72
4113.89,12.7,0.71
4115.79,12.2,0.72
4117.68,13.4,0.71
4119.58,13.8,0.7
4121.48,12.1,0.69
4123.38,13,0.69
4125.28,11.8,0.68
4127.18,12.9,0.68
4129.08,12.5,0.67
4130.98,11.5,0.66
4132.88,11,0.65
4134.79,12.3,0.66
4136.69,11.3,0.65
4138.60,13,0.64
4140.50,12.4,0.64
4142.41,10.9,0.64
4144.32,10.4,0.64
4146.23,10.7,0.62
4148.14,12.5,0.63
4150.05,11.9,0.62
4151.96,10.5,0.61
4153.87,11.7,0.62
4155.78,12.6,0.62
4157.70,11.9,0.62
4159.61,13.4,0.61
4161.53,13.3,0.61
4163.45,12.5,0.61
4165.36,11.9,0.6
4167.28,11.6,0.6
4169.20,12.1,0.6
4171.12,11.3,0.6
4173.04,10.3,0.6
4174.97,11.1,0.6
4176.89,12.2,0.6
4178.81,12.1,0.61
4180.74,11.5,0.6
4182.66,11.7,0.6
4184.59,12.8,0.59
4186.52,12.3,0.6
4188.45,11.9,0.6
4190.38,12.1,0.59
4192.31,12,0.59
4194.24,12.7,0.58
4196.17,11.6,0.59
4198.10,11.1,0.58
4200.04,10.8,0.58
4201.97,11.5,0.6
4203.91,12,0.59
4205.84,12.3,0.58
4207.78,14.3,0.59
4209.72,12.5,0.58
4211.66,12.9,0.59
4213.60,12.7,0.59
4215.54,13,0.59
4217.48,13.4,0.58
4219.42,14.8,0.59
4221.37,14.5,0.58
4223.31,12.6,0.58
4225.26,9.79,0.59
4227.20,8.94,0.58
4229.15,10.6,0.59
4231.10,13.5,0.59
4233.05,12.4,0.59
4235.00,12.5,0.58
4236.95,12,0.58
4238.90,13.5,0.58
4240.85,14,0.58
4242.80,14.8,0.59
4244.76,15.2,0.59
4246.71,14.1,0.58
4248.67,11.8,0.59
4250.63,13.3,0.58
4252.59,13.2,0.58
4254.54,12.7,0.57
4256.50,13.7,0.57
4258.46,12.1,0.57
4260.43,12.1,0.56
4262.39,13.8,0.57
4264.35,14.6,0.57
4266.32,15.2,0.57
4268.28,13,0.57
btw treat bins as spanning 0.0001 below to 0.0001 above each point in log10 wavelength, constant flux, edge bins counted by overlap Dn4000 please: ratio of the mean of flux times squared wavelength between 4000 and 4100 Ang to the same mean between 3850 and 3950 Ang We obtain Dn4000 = 1.90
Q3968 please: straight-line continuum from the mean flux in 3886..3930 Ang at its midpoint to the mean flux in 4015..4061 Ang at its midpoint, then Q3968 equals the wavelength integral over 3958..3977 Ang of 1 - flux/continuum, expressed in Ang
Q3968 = 9.1 Ang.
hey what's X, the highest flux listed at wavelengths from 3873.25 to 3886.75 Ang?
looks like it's 8.35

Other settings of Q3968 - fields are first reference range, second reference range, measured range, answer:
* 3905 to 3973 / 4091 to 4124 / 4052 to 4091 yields -4.4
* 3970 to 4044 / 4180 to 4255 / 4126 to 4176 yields 2.3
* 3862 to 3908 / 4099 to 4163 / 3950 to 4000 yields 2.5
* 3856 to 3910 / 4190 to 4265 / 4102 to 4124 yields -3.2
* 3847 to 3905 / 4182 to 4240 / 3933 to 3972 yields 9.3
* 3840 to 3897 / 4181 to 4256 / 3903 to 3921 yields -3.1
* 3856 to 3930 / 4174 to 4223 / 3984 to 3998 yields -3.5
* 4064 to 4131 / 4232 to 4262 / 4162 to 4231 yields 4.4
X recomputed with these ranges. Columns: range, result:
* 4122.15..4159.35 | 13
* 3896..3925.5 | 10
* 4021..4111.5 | 15.5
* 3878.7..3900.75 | 9.96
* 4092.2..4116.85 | 13.5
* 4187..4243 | 14.8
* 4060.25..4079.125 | 12.9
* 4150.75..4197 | 13.4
